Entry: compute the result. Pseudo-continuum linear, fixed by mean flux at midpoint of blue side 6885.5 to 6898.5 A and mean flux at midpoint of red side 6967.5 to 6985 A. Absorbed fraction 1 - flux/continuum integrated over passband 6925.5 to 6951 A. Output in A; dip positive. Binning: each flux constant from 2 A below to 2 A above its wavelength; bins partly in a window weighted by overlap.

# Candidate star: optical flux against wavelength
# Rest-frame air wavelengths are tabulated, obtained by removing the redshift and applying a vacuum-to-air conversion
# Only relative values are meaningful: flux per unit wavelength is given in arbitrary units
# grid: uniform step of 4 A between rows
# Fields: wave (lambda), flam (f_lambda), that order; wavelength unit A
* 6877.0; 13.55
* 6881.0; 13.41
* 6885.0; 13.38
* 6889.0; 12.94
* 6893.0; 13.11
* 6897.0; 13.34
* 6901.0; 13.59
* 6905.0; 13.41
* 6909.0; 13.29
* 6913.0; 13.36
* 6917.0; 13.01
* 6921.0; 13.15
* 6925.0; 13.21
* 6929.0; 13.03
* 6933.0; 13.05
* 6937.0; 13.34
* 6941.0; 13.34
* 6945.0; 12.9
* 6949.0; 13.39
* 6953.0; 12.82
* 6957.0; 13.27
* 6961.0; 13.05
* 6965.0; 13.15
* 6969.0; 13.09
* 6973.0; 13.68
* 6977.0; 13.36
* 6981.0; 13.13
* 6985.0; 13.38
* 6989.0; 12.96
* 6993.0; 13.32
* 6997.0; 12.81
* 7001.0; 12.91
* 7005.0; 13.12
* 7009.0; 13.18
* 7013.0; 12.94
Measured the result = 0.1 A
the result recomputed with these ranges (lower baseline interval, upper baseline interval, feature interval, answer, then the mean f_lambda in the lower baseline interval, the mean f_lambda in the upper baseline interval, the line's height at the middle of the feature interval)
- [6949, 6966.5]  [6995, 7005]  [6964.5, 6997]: -0.6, 13.1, 12.9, 13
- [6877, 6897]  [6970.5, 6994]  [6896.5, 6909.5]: -0.2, 13.3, 13.3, 13.3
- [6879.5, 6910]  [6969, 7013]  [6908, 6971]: 0.4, 13.3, 13.2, 13.2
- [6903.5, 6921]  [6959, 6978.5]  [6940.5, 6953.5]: 0.1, 13.2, 13.3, 13.3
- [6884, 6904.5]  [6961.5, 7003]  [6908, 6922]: 0.1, 13.3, 13.2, 13.3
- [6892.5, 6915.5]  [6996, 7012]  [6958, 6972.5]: 0.0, 13.4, 13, 13.1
